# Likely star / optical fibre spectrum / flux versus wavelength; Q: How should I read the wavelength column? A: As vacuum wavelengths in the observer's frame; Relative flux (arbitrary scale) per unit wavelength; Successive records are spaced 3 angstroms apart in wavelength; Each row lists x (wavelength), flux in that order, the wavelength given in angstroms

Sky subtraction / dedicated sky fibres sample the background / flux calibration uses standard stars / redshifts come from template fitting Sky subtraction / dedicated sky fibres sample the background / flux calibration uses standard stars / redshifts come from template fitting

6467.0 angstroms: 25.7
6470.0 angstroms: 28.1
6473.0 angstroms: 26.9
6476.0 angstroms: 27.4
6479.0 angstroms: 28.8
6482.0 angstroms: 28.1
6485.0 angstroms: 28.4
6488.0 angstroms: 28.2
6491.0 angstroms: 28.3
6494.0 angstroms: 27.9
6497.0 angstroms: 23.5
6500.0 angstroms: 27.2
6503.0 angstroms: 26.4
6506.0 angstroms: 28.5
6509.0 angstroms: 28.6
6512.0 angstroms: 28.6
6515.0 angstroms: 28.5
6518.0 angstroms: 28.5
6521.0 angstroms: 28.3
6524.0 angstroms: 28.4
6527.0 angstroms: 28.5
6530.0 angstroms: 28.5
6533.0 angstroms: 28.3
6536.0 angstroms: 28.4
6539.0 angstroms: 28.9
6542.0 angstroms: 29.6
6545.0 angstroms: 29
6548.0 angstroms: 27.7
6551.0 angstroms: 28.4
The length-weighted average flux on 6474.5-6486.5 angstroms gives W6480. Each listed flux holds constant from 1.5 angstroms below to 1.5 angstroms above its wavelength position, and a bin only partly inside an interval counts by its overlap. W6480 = 28.2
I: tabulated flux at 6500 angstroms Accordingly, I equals 27.2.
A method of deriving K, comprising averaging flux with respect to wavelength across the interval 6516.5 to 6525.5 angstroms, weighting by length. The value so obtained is 28.4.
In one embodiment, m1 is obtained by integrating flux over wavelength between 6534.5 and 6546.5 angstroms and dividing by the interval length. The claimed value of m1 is 29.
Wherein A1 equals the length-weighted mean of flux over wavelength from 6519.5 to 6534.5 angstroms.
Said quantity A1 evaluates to 28.4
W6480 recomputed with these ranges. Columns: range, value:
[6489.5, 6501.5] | 26.7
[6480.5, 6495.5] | 28.2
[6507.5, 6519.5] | 28.6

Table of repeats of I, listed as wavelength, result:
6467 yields 25.7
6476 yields 27.4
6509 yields 28.6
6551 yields 28.4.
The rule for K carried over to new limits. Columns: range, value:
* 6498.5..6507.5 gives 27.4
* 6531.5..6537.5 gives 28.3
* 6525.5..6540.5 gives 28.5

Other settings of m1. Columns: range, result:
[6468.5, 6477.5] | 27.5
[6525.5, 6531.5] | 28.5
